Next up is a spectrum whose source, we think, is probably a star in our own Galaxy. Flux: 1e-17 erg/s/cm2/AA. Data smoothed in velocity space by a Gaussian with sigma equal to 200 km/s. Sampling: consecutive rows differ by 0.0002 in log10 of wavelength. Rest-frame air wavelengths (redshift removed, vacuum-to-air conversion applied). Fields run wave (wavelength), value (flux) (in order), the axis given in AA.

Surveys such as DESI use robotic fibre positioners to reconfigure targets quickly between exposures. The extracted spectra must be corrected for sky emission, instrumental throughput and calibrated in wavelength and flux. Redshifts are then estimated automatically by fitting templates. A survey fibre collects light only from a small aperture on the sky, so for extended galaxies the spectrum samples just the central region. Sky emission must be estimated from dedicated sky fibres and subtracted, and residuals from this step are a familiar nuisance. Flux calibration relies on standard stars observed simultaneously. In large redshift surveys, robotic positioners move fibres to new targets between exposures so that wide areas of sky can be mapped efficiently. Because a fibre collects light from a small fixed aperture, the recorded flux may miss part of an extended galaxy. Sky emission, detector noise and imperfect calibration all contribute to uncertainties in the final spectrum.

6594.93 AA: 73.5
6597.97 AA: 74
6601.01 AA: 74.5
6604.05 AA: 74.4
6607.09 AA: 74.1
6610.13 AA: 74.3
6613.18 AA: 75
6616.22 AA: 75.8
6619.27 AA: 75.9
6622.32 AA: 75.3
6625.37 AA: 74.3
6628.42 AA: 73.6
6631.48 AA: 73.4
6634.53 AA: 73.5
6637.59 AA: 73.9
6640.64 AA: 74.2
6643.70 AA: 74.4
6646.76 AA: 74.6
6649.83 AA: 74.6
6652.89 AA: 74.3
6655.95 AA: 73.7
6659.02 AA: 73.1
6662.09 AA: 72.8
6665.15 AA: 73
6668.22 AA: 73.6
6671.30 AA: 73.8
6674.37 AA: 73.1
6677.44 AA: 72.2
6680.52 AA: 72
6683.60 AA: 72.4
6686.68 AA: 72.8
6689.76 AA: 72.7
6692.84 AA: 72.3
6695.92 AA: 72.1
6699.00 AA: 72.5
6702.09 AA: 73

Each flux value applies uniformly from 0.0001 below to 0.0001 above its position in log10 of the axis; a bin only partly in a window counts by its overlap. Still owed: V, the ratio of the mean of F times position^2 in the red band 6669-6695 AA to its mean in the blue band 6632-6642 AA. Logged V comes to 1.00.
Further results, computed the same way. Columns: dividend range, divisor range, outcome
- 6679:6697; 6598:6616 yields 1.00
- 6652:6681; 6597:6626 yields 0.99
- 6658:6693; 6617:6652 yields 0.99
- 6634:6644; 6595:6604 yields 1.01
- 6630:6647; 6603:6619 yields 1.00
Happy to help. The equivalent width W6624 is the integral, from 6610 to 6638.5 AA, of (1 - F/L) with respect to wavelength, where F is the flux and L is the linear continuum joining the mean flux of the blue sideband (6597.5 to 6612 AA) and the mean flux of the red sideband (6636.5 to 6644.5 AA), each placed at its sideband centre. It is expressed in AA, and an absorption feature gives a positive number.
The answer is -0.1 AA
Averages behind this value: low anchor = 74.3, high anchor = 74.2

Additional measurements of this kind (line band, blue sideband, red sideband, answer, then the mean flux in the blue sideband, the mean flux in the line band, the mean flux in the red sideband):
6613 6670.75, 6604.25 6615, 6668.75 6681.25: -0.3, 74.5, 74.1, 72.9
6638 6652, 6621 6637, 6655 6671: -0.1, 74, 74.4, 73.2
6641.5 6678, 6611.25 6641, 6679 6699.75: -0.1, 74.5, 73.6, 72.4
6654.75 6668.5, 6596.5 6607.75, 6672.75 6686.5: -0.1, 74.3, 73.2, 72.5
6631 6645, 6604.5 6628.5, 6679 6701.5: 0.0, 74.9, 73.9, 72.4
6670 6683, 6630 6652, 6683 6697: 0.0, 74.1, 72.7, 72.5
